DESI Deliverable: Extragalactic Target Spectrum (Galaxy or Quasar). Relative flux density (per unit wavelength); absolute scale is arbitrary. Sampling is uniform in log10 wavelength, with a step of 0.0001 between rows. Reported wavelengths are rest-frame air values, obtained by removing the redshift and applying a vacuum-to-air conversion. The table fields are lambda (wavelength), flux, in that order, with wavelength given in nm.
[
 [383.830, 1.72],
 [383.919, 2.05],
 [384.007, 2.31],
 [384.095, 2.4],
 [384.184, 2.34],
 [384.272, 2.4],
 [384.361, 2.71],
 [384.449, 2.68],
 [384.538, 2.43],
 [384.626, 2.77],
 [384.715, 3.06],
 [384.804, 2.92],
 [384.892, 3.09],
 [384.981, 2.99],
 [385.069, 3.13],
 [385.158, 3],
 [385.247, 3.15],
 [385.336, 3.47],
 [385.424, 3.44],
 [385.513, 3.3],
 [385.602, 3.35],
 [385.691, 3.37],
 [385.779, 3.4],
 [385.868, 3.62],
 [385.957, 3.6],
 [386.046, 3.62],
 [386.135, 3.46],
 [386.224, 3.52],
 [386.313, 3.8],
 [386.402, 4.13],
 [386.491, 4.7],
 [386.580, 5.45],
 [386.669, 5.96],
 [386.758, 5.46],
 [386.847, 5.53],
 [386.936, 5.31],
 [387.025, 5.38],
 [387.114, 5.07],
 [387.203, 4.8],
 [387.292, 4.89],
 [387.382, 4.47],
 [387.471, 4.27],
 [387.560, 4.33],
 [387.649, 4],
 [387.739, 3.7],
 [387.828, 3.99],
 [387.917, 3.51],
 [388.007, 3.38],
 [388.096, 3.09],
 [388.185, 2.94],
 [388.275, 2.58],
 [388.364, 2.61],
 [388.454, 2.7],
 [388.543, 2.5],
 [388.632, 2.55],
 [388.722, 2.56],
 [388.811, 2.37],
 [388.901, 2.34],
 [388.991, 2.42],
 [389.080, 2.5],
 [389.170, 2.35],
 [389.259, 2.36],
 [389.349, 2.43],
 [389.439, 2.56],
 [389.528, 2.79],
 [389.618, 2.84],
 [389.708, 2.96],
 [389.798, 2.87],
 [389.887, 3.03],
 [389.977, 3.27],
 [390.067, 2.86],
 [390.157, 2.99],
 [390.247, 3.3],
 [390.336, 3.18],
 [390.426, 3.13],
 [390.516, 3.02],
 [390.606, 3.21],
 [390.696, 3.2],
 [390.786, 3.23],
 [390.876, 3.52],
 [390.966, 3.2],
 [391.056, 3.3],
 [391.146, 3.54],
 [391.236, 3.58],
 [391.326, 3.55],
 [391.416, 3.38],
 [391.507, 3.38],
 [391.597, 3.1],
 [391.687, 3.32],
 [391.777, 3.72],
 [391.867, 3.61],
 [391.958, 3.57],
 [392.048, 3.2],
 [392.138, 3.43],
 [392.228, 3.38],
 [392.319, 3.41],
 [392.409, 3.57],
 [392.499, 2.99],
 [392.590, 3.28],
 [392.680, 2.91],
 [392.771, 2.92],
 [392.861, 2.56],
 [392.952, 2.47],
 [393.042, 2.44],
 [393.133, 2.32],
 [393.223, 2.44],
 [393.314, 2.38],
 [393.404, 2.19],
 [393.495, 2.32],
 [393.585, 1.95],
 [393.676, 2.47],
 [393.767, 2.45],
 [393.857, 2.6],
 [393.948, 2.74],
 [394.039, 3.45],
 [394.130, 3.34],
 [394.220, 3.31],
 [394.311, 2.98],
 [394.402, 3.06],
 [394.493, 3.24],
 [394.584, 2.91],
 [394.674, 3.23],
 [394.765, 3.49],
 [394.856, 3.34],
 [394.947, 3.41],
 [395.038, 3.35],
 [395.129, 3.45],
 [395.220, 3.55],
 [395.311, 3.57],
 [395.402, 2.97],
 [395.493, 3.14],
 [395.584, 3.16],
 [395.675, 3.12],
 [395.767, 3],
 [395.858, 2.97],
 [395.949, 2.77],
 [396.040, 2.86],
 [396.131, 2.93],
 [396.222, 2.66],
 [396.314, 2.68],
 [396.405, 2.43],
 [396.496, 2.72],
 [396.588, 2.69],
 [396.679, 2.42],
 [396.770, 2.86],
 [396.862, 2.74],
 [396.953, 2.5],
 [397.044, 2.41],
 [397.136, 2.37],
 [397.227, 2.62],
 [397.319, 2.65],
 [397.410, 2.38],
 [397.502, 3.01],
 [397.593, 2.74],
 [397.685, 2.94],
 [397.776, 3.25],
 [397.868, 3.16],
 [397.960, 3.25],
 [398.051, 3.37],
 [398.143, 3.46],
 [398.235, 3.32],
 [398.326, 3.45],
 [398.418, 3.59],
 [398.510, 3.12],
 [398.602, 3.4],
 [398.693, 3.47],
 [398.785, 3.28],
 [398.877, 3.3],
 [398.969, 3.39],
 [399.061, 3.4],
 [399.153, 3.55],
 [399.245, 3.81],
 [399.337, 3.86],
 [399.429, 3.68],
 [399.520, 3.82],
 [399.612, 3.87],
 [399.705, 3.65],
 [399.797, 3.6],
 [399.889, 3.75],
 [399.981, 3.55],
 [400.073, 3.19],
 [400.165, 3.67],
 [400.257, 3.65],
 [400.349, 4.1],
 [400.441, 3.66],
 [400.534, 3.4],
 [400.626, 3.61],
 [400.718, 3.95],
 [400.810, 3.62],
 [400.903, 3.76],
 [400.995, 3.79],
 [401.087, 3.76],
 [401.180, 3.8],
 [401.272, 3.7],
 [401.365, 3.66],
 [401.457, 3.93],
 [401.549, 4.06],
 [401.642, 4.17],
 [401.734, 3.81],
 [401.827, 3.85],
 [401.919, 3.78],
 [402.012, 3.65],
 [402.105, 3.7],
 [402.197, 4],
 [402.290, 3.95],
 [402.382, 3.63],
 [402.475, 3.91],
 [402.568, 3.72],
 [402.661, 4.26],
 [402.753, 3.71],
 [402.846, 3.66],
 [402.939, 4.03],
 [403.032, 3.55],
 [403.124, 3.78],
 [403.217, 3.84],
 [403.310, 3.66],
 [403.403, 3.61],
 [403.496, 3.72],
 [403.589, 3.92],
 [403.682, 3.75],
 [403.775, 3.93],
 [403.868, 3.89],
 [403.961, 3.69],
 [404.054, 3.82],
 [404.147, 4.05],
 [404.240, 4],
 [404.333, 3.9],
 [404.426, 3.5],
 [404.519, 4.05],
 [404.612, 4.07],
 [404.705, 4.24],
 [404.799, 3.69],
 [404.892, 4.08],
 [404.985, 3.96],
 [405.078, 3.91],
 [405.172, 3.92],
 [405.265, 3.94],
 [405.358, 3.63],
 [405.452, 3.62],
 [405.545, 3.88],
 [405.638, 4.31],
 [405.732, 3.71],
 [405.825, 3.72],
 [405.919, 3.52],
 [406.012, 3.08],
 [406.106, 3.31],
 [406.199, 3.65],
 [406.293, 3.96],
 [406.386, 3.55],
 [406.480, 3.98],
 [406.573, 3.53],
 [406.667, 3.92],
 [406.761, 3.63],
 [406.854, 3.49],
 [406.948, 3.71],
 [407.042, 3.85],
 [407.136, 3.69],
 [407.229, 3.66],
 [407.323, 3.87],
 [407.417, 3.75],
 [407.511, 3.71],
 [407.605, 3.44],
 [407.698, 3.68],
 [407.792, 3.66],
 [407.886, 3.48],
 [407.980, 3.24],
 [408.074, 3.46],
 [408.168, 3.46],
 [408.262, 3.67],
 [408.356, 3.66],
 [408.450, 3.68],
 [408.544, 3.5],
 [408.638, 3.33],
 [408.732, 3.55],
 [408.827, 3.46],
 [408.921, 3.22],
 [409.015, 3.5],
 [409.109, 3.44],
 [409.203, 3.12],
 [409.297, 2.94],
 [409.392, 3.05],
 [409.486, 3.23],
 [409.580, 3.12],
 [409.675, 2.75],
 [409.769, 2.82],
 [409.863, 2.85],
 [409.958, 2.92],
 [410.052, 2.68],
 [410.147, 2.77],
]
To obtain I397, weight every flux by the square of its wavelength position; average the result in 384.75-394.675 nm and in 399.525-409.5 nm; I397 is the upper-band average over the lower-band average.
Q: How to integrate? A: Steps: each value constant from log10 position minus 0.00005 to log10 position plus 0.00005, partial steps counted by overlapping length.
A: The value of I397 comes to 1.21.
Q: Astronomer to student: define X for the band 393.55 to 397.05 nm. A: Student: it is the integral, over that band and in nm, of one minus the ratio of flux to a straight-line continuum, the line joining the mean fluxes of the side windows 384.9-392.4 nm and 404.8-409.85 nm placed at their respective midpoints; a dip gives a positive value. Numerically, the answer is 0.54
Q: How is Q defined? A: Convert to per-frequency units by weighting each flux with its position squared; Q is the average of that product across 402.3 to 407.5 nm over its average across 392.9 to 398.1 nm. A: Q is 1.4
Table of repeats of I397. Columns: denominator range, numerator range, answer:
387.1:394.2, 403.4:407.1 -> 1.32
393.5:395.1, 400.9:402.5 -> 1.32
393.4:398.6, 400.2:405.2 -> 1.34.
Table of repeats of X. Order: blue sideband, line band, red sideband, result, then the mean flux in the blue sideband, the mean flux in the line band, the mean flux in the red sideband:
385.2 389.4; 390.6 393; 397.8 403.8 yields 0.249 nm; 3.65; 3.28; 3.67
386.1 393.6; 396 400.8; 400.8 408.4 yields 0.500 nm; 3.35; 3.22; 3.77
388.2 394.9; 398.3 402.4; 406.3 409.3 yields -0.485 nm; 2.95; 3.68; 3.57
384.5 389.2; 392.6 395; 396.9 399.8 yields 0.399 nm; 3.6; 2.81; 3.23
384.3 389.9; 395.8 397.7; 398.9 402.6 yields 0.504 nm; 3.45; 2.68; 3.73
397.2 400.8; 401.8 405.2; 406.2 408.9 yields -0.312 nm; 3.42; 3.85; 3.62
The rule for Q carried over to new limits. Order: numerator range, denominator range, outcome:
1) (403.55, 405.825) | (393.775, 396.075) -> 1.30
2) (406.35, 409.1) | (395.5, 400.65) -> 1.18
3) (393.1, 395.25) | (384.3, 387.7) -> 0.78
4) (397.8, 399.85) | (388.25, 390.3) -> 1.36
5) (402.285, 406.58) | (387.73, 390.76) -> 1.43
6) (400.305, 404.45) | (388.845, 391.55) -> 1.35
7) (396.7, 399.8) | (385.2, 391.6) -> 0.97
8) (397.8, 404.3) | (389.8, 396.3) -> 1.25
